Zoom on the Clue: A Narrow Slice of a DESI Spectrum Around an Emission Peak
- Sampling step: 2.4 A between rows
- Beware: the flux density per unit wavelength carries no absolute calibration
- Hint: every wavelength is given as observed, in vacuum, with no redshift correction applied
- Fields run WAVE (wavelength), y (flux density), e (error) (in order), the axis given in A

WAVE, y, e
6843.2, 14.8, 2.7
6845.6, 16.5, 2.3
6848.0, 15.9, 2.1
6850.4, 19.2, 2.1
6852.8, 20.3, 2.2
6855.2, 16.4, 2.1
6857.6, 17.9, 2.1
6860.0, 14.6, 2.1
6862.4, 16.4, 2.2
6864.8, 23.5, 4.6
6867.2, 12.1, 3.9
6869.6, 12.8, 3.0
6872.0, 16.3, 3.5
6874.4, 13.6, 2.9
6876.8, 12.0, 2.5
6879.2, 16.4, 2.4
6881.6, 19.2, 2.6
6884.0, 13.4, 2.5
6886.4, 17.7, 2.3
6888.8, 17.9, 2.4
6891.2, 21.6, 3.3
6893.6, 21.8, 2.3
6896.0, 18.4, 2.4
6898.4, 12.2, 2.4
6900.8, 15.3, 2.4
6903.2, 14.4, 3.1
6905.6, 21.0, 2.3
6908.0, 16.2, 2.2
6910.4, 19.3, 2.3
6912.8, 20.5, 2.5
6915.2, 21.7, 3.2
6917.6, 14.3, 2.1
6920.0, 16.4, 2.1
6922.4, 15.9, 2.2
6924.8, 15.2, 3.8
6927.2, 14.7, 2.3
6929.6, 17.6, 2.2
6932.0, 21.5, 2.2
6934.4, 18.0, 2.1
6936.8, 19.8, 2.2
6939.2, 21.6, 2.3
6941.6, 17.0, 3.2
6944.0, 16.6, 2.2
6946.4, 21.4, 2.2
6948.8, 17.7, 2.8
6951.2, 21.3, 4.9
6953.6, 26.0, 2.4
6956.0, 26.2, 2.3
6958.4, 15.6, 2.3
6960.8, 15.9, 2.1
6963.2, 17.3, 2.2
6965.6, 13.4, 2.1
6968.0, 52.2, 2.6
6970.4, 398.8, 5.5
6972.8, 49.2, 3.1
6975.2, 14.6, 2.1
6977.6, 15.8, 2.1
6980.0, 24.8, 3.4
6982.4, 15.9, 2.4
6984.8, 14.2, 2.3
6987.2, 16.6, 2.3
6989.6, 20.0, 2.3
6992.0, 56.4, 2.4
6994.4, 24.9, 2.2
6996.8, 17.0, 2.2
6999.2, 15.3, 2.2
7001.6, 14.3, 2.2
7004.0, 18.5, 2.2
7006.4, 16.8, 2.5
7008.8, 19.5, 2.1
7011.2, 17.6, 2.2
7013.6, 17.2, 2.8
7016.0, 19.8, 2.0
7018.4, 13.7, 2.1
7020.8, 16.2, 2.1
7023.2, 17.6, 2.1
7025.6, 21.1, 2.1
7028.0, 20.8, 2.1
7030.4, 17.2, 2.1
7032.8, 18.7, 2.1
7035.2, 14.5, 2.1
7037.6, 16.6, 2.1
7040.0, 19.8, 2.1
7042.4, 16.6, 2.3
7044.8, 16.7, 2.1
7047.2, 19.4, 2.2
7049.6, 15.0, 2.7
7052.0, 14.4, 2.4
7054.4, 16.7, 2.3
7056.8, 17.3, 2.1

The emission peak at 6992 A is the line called [N II]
